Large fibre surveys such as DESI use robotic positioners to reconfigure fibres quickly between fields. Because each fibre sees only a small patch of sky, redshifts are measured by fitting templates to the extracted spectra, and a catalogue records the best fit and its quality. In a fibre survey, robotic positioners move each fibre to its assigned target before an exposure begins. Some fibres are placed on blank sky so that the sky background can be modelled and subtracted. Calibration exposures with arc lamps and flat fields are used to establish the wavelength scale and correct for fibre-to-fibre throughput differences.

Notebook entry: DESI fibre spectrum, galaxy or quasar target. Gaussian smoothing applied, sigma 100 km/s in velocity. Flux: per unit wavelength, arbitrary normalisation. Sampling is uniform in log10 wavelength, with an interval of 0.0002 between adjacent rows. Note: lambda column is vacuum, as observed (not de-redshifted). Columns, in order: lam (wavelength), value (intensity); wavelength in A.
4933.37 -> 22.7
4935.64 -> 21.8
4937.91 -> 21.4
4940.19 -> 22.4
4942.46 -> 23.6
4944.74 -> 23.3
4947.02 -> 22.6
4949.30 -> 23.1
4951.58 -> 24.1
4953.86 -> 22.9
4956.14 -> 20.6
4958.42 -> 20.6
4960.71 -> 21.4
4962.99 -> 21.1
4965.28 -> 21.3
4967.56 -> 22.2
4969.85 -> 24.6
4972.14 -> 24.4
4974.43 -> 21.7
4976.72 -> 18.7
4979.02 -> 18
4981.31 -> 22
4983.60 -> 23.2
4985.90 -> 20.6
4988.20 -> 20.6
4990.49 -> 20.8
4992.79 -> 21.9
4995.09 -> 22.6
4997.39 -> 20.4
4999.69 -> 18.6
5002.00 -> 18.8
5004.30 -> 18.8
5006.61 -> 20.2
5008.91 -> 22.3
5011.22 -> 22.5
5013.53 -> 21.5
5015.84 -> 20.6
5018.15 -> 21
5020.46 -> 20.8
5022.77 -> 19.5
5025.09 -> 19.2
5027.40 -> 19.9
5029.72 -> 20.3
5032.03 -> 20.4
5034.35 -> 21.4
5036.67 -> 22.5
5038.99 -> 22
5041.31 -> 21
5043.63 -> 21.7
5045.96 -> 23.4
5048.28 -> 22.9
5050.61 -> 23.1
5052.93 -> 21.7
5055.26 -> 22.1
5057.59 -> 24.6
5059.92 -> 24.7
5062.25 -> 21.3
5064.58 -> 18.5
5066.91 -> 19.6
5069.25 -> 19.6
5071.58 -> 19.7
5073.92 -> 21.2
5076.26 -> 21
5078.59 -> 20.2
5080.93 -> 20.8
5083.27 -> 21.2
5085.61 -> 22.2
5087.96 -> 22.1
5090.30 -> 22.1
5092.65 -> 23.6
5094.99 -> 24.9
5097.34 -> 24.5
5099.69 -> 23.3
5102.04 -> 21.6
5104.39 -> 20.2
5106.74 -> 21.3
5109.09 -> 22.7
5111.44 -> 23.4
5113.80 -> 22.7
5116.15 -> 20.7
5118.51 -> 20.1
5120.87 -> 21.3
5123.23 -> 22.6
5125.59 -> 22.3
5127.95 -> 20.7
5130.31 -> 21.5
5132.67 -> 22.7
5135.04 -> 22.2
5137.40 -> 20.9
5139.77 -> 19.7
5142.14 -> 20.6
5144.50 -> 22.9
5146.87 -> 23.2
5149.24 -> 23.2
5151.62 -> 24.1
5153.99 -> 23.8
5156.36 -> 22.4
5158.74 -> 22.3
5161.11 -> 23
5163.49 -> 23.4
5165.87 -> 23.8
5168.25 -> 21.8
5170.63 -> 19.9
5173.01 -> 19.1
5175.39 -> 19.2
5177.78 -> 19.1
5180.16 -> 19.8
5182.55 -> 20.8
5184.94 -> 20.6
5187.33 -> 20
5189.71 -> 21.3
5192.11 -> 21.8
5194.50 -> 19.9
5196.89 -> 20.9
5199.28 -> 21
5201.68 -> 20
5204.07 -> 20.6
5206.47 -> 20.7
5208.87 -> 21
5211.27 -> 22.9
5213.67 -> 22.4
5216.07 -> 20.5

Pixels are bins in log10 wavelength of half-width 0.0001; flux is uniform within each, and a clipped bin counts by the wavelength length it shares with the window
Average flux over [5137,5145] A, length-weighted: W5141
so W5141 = 20.9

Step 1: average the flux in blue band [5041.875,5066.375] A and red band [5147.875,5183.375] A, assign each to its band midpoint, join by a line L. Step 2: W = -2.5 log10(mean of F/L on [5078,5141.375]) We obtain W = 0.01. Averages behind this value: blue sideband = 22.3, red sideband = 21.7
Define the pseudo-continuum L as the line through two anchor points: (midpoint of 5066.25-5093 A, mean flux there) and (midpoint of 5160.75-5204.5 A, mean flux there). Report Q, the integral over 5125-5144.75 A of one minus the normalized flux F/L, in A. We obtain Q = -0.5 A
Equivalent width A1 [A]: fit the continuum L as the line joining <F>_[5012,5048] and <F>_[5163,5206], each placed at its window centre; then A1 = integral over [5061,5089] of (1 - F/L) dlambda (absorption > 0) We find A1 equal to 0.45 A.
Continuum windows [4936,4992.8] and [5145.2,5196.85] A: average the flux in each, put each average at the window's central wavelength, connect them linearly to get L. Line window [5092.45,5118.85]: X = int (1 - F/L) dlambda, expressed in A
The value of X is -1.0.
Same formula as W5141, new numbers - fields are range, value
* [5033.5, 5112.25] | 21.9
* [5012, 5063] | 21.6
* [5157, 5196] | 21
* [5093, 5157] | 22.2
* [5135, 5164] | 22.4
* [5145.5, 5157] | 23.4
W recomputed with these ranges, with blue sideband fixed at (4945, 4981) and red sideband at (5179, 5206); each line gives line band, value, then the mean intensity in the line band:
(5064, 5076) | 0.07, 19.9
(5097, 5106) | -0.05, 22.1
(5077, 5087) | 0.00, 21.1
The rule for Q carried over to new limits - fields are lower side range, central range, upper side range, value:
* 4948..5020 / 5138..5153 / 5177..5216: -0.9 A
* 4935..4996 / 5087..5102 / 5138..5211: -1.2 A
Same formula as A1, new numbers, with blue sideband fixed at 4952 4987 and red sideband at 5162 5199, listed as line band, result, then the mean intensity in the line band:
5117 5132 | -0.3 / 21.4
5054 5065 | -0.6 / 22.5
